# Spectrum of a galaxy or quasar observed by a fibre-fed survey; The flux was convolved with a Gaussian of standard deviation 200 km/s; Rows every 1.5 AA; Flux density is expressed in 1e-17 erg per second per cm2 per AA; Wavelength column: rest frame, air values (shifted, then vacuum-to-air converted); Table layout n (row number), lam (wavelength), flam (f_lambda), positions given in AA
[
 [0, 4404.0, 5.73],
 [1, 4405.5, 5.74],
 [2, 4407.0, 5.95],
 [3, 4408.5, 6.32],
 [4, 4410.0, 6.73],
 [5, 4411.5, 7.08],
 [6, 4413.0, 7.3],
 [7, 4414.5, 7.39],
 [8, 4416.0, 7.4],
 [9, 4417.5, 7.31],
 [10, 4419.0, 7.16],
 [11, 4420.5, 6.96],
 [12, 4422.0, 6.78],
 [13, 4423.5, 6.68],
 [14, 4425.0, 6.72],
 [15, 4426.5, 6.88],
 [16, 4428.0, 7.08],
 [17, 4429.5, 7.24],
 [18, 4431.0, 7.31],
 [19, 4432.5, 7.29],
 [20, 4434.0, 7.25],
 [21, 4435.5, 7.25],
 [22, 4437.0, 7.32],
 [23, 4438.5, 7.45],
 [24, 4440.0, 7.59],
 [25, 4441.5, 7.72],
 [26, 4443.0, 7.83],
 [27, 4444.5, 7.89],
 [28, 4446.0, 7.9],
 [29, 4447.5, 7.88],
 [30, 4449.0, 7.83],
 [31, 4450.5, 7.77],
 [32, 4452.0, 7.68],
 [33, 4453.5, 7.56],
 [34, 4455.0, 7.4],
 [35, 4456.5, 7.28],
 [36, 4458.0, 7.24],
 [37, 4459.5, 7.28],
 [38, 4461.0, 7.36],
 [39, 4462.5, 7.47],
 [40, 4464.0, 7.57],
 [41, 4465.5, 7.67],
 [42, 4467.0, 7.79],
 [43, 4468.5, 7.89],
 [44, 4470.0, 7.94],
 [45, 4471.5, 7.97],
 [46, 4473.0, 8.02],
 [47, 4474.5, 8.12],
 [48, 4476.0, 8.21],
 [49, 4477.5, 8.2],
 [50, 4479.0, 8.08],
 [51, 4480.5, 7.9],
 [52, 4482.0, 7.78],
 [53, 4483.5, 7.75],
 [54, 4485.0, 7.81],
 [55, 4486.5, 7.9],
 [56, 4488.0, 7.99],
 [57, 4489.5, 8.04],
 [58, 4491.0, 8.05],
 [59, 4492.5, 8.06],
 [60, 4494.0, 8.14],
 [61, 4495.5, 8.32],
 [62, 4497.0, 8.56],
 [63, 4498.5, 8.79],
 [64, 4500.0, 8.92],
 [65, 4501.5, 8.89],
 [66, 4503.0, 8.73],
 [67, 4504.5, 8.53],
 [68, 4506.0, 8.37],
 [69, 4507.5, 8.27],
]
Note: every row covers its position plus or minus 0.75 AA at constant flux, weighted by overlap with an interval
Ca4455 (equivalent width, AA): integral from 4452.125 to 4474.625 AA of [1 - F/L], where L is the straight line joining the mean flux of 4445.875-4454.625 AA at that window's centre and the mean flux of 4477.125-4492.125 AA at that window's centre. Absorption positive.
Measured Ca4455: 0.6 AA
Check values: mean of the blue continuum 7.74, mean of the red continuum 7.95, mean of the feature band 7.63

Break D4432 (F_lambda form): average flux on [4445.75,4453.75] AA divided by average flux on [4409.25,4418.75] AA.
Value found 1.1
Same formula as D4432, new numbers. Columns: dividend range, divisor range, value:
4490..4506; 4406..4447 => 1.18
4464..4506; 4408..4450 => 1.12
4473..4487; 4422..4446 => 1.09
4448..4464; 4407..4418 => 1.07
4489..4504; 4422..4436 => 1.20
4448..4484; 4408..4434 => 1.10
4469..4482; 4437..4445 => 1.05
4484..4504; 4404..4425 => 1.23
